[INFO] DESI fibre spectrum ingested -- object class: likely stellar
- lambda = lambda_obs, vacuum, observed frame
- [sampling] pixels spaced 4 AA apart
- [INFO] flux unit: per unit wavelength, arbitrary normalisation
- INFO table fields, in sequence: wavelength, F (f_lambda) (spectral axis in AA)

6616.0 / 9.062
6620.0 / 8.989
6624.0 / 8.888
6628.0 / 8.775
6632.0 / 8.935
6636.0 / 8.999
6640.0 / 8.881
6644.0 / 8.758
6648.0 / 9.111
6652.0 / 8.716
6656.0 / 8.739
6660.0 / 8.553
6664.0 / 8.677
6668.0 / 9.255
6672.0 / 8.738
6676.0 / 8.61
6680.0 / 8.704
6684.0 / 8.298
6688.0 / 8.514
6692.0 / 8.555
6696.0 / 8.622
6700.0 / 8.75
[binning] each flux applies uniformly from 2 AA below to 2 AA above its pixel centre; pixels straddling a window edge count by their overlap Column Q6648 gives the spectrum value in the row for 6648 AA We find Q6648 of 9.111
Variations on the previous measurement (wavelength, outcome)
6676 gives 8.61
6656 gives 8.739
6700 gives 8.75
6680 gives 8.704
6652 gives 8.716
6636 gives 8.999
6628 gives 8.775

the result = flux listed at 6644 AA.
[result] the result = 8.758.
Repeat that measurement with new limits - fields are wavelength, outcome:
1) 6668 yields 9.255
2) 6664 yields 8.677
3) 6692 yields 8.555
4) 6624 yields 8.888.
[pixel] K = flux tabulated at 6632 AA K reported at 8.935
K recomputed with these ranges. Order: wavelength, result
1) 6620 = 8.989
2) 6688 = 8.514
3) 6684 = 8.298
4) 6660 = 8.553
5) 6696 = 8.622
